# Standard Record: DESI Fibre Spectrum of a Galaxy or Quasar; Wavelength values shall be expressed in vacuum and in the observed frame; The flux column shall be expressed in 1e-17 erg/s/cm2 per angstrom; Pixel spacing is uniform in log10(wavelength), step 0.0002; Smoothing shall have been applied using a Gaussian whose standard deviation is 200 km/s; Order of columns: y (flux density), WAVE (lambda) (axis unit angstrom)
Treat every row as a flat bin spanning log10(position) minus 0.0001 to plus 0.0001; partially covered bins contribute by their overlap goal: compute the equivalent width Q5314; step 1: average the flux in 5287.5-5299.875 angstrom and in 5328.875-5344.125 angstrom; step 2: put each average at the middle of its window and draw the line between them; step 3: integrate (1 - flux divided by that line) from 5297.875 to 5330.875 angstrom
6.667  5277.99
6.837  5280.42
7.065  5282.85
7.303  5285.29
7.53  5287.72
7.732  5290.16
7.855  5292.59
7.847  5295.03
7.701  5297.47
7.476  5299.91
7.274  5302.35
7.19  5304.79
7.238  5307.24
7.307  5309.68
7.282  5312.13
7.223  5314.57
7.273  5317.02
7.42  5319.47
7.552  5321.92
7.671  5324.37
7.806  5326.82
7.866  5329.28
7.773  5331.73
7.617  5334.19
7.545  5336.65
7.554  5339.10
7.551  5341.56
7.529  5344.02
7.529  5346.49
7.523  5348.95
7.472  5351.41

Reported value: 1.0 angstrom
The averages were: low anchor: 7.72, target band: 7.44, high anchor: 7.63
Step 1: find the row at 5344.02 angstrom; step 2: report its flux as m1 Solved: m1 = 7.529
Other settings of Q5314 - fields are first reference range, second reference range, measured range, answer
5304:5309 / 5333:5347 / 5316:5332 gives -0.5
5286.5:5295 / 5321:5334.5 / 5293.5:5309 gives 0.5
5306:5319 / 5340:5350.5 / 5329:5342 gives -0.3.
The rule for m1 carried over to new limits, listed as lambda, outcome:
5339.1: 7.554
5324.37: 7.671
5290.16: 7.732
